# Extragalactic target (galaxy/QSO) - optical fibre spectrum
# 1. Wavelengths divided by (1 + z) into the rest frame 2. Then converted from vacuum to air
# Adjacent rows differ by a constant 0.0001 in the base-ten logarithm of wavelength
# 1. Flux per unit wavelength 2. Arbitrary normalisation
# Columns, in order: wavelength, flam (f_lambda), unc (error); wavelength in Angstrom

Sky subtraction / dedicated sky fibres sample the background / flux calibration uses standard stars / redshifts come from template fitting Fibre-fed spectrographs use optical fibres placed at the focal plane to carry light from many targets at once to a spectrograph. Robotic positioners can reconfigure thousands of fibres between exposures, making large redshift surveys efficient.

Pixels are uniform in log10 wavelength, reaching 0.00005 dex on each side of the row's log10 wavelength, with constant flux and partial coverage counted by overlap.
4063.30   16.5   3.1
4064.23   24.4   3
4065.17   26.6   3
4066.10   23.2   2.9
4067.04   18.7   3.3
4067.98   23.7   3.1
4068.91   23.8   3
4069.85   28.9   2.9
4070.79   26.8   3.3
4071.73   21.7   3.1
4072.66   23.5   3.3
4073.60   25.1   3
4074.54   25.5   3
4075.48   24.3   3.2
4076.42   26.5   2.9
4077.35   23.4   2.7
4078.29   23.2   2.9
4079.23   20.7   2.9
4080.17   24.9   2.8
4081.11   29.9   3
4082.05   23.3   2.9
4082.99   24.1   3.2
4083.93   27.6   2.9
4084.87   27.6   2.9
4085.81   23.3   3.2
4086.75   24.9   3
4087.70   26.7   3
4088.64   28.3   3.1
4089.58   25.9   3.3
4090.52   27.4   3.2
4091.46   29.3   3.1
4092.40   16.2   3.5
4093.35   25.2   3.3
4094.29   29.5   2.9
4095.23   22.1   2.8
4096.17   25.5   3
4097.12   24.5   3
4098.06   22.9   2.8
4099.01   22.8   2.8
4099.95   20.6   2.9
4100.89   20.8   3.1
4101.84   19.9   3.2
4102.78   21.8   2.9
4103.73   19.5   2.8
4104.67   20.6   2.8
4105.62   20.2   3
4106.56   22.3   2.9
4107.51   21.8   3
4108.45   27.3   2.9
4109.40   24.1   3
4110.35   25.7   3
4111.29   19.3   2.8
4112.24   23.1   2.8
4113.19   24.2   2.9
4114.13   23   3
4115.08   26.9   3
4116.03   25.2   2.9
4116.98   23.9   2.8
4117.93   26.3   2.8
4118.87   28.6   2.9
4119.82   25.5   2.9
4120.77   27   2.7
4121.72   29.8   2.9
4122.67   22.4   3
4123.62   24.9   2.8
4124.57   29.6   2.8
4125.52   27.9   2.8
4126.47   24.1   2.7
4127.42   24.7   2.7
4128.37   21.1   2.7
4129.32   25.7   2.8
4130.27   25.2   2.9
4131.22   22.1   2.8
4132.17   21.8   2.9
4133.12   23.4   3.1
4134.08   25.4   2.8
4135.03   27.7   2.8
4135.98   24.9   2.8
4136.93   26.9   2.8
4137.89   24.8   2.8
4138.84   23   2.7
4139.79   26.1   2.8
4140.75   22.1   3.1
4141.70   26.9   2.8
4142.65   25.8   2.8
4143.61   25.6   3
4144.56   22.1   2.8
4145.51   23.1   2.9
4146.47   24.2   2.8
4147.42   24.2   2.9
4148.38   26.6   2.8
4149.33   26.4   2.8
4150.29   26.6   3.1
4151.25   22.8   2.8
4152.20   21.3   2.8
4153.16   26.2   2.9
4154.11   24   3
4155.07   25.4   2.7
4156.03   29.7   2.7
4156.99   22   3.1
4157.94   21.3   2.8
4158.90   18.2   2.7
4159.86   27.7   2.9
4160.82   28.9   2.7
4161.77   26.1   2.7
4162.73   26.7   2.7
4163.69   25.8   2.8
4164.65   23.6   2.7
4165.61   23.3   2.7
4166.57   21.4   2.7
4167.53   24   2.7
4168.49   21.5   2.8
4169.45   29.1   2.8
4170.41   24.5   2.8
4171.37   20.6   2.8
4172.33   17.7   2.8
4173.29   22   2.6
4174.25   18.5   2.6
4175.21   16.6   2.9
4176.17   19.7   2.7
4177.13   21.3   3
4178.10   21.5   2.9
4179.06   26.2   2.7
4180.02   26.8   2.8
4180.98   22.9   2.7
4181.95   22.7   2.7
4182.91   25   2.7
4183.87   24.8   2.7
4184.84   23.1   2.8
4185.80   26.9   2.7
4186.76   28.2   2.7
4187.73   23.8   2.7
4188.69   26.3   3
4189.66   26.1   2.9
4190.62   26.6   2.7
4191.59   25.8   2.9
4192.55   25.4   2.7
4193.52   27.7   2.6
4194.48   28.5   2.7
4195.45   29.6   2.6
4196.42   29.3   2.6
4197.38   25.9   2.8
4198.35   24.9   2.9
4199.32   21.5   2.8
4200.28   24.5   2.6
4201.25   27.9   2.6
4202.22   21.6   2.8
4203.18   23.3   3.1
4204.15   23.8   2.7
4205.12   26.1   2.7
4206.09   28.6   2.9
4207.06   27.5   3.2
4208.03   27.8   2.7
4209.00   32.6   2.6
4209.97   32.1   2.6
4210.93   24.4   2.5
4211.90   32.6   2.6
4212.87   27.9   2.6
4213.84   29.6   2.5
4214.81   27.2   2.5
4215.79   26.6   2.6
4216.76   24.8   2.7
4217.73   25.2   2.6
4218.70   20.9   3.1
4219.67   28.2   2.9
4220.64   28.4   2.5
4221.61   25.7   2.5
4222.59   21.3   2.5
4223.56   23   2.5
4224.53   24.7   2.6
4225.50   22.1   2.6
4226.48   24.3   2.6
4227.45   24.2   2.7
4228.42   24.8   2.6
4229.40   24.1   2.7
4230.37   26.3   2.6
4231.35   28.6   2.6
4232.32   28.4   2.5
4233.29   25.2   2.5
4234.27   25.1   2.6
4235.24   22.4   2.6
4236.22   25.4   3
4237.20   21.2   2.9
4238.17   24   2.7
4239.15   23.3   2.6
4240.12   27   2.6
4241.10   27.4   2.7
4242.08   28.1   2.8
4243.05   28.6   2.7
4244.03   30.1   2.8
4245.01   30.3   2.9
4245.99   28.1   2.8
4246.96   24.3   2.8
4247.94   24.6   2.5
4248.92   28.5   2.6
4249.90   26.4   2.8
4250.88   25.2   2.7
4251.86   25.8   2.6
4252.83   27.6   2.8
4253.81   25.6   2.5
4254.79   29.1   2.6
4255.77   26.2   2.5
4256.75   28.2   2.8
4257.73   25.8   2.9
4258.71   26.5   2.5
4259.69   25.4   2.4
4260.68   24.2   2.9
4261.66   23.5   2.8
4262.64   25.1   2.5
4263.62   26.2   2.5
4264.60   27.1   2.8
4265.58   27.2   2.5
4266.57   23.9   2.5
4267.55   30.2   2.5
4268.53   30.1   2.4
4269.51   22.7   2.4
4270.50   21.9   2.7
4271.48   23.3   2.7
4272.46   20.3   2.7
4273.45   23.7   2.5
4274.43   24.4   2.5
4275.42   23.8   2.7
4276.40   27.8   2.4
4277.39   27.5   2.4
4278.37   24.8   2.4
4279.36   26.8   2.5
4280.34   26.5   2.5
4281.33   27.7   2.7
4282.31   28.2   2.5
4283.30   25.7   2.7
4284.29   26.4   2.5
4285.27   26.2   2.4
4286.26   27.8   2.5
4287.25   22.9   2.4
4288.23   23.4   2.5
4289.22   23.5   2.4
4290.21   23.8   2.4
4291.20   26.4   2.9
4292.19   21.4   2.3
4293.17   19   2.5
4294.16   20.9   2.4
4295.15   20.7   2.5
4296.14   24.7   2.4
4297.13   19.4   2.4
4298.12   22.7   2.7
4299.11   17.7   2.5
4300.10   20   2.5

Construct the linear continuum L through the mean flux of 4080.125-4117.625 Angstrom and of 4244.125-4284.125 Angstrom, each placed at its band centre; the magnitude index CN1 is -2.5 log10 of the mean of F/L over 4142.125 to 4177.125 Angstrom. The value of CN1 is 0.05 mag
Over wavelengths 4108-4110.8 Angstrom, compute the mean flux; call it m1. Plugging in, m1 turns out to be 25.6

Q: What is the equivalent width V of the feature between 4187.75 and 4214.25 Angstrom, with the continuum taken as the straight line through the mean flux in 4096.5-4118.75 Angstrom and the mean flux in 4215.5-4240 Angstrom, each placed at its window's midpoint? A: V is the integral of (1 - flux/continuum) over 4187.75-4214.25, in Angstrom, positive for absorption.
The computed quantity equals -2.8 Angstrom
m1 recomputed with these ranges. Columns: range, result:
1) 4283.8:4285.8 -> 26.4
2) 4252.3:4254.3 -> 26.7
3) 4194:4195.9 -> 29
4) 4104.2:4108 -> 21.3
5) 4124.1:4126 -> 28.7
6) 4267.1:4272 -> 25.6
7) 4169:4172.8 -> 22.9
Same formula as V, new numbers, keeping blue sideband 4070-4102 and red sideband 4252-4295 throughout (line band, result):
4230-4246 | -0.78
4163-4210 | 0.45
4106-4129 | -0.19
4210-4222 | -0.92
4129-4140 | 0.04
